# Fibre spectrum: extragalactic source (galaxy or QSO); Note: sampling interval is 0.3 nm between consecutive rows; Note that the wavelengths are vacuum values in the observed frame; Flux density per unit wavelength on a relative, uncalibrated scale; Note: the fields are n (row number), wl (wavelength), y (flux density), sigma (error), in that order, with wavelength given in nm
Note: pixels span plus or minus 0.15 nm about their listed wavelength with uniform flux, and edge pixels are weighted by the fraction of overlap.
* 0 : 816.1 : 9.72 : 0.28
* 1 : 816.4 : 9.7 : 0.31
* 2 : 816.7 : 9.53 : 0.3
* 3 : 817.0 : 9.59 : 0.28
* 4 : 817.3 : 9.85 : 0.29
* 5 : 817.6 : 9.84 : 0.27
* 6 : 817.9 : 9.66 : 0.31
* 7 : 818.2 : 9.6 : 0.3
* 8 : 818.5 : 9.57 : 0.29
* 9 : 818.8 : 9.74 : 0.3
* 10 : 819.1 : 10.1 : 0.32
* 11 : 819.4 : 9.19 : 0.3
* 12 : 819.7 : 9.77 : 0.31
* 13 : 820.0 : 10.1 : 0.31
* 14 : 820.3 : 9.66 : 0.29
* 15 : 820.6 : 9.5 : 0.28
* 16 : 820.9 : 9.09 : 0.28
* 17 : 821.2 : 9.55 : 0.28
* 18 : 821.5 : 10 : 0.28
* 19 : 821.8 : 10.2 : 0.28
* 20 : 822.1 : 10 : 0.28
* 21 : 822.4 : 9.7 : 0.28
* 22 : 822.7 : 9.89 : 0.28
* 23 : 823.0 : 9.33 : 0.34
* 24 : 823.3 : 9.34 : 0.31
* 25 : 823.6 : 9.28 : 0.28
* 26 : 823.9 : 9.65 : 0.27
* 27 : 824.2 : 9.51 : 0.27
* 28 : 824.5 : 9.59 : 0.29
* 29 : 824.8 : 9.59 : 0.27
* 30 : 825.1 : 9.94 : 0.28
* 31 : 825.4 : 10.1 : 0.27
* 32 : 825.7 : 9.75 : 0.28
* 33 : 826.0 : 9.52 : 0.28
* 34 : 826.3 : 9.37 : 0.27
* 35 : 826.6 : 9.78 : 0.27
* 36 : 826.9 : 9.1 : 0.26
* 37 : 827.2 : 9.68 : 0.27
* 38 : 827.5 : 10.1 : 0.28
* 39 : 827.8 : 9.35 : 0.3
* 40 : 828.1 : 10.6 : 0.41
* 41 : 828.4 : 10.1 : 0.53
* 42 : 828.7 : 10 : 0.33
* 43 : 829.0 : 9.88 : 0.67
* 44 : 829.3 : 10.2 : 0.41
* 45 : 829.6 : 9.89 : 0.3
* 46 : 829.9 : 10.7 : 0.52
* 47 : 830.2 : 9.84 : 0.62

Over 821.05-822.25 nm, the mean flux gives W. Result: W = 9.94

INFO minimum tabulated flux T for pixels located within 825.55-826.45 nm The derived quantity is 9.37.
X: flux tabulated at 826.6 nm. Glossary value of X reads 9.78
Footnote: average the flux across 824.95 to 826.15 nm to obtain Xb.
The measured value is 9.83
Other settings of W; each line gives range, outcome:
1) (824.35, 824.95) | 9.59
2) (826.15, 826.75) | 9.57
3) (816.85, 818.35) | 9.71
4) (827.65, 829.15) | 9.99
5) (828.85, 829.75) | 9.99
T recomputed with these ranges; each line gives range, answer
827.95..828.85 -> 10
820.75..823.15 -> 9.09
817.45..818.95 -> 9.57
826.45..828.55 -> 9.1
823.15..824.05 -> 9.28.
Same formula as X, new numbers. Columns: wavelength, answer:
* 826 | 9.52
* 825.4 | 10.1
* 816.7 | 9.53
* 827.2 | 9.68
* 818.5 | 9.57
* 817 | 9.59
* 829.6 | 9.89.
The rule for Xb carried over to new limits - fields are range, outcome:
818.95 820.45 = 9.76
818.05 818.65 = 9.59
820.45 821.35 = 9.38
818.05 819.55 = 9.64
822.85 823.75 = 9.32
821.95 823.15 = 9.73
